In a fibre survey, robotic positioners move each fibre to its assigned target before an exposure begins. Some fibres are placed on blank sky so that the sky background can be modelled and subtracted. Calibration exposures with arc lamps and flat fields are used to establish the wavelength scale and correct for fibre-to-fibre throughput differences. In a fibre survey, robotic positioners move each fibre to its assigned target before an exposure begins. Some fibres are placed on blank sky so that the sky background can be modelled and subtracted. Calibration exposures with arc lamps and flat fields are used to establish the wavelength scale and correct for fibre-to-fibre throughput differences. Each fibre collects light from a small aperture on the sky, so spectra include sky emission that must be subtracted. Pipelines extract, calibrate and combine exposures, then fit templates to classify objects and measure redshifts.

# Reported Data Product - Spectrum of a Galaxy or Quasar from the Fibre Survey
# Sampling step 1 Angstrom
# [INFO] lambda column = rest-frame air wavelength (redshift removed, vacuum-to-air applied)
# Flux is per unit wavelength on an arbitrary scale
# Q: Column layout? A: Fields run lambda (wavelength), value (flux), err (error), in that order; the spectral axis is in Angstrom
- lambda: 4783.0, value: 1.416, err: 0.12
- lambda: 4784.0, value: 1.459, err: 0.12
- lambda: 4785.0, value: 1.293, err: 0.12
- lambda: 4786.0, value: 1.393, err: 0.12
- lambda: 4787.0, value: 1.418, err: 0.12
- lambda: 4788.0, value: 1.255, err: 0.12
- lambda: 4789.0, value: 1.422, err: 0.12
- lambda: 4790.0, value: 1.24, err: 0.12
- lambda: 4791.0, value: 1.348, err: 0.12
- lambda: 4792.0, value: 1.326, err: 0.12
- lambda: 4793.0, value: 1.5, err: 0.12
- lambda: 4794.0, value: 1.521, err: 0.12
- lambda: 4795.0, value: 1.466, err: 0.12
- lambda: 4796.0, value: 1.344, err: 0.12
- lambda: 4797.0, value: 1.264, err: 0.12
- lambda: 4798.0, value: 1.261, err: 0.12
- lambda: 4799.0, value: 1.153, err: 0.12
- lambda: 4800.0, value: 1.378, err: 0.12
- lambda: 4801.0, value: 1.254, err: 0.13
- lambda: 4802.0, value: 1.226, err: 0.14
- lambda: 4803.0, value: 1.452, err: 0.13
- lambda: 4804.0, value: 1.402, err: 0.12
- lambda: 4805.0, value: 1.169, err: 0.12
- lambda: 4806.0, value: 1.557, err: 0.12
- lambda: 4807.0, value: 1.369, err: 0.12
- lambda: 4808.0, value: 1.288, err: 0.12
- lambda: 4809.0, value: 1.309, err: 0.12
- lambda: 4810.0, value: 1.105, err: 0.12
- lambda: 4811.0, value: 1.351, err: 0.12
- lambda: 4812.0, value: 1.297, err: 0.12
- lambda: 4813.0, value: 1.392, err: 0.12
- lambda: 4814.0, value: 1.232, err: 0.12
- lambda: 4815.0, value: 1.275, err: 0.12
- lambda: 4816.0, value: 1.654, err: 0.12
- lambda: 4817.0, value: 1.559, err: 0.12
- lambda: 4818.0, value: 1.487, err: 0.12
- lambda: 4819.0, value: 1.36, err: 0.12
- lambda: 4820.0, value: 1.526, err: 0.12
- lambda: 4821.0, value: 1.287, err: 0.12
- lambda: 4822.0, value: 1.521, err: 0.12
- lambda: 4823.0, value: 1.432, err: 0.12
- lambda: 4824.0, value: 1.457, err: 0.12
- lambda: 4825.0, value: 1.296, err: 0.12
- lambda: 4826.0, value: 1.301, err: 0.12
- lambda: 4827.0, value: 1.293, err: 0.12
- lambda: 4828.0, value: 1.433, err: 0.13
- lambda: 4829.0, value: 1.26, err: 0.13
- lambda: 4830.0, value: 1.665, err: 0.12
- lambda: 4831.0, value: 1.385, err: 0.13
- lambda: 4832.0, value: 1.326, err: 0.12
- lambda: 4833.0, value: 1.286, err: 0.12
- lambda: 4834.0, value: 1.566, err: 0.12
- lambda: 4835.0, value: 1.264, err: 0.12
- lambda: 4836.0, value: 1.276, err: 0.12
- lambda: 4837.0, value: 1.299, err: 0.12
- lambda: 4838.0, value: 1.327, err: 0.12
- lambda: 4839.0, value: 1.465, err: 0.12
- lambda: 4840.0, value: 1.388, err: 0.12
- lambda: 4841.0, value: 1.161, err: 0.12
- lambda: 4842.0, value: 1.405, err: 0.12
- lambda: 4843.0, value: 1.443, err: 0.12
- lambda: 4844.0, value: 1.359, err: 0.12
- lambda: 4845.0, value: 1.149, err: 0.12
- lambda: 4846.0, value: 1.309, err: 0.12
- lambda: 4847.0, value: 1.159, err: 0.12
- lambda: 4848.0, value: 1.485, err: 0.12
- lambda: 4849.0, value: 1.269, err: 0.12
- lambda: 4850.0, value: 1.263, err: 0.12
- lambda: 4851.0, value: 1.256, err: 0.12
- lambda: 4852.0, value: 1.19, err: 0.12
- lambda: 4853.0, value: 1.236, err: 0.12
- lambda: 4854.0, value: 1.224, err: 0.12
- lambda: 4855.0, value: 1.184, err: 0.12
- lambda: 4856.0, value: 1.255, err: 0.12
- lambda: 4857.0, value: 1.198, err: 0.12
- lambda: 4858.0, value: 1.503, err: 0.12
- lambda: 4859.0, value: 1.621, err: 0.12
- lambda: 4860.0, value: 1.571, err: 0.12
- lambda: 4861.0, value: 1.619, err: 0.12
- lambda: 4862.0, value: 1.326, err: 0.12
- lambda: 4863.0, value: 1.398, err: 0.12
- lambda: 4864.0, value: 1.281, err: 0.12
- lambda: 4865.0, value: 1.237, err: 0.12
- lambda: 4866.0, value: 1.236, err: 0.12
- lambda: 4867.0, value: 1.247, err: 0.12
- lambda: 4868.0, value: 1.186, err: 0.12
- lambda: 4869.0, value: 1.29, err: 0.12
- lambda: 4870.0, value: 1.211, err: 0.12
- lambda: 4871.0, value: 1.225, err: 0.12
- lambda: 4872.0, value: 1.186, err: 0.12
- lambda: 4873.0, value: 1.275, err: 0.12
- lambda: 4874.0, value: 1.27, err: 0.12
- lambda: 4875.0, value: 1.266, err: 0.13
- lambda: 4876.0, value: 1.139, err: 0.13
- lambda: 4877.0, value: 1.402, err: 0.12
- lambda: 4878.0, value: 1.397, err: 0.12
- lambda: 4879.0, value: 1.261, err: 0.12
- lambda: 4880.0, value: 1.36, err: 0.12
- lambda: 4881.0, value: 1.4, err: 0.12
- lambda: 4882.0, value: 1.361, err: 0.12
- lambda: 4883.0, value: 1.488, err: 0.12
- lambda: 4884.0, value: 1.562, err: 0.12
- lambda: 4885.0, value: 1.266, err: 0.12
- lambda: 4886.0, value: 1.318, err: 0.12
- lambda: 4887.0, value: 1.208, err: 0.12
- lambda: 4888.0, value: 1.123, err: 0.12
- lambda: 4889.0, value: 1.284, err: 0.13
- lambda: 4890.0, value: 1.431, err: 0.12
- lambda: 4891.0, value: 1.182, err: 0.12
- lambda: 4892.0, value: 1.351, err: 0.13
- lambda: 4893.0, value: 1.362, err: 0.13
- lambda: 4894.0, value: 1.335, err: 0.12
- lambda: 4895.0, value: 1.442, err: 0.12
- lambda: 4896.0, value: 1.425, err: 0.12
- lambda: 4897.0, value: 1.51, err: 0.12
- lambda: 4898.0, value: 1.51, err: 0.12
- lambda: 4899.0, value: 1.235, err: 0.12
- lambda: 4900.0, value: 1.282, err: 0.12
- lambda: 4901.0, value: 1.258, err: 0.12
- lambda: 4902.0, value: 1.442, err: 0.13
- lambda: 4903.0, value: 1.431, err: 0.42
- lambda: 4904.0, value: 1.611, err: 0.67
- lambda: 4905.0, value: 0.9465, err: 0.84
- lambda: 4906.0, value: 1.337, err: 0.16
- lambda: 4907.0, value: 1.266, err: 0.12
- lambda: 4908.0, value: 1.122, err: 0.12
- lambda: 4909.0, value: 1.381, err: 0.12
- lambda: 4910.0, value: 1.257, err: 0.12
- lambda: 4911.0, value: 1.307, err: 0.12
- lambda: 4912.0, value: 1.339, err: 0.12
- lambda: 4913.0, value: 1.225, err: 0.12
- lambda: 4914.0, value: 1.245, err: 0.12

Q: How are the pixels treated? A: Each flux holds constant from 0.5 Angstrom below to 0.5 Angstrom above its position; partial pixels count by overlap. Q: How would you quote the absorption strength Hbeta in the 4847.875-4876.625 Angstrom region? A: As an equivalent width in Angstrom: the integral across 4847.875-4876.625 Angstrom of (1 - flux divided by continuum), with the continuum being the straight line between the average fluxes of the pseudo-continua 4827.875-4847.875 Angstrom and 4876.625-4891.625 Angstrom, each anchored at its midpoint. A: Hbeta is 1.0 Angstrom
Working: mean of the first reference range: 1.35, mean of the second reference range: 1.34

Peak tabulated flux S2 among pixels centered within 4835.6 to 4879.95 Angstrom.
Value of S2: 1.621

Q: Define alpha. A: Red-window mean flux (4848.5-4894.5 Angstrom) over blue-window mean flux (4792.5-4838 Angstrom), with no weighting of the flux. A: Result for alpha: 0.96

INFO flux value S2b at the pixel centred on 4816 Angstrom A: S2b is 1.654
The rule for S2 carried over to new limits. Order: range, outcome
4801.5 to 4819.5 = 1.654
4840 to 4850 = 1.485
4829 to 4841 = 1.665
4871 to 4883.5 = 1.488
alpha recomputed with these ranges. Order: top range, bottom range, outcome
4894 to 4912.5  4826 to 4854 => 1.01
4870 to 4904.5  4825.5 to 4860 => 1.00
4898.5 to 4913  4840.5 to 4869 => 0.99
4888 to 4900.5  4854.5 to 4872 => 1.02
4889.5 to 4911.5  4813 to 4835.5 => 0.95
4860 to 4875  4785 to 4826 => 0.95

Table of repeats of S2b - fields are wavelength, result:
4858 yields 1.503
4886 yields 1.318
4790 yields 1.24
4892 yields 1.351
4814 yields 1.232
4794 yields 1.521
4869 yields 1.29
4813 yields 1.392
